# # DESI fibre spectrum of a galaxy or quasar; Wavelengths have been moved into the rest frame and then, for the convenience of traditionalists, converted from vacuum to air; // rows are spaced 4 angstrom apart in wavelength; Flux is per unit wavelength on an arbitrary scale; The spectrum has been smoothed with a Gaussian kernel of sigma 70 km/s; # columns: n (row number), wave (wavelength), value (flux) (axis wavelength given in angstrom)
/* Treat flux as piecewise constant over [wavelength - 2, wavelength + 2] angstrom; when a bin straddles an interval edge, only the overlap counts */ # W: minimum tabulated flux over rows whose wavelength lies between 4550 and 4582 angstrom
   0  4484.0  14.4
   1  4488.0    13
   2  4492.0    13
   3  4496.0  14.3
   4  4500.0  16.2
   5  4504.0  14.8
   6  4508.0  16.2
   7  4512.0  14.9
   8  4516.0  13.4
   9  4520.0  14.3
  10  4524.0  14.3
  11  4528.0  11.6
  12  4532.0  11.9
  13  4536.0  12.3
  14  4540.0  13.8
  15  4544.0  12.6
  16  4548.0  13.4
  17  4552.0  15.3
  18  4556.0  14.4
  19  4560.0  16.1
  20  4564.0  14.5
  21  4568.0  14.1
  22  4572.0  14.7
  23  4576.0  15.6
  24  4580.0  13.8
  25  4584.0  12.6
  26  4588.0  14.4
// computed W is 13.8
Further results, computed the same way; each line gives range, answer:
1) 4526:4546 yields 11.6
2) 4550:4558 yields 14.4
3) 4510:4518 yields 13.4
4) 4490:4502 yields 13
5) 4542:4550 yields 12.6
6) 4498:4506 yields 14.8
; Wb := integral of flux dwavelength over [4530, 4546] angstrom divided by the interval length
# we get 12.7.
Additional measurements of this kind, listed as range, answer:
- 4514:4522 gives 13.9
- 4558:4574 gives 14.8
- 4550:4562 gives 15.3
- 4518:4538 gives 12.9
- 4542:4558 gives 13.9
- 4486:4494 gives 13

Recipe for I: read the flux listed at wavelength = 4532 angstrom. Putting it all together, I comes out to 11.9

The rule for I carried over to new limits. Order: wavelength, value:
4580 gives 13.8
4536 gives 12.3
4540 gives 13.8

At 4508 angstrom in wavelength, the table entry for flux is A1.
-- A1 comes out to 16.2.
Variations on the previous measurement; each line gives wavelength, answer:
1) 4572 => 14.7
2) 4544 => 12.6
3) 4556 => 14.4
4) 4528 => 11.6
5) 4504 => 14.8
